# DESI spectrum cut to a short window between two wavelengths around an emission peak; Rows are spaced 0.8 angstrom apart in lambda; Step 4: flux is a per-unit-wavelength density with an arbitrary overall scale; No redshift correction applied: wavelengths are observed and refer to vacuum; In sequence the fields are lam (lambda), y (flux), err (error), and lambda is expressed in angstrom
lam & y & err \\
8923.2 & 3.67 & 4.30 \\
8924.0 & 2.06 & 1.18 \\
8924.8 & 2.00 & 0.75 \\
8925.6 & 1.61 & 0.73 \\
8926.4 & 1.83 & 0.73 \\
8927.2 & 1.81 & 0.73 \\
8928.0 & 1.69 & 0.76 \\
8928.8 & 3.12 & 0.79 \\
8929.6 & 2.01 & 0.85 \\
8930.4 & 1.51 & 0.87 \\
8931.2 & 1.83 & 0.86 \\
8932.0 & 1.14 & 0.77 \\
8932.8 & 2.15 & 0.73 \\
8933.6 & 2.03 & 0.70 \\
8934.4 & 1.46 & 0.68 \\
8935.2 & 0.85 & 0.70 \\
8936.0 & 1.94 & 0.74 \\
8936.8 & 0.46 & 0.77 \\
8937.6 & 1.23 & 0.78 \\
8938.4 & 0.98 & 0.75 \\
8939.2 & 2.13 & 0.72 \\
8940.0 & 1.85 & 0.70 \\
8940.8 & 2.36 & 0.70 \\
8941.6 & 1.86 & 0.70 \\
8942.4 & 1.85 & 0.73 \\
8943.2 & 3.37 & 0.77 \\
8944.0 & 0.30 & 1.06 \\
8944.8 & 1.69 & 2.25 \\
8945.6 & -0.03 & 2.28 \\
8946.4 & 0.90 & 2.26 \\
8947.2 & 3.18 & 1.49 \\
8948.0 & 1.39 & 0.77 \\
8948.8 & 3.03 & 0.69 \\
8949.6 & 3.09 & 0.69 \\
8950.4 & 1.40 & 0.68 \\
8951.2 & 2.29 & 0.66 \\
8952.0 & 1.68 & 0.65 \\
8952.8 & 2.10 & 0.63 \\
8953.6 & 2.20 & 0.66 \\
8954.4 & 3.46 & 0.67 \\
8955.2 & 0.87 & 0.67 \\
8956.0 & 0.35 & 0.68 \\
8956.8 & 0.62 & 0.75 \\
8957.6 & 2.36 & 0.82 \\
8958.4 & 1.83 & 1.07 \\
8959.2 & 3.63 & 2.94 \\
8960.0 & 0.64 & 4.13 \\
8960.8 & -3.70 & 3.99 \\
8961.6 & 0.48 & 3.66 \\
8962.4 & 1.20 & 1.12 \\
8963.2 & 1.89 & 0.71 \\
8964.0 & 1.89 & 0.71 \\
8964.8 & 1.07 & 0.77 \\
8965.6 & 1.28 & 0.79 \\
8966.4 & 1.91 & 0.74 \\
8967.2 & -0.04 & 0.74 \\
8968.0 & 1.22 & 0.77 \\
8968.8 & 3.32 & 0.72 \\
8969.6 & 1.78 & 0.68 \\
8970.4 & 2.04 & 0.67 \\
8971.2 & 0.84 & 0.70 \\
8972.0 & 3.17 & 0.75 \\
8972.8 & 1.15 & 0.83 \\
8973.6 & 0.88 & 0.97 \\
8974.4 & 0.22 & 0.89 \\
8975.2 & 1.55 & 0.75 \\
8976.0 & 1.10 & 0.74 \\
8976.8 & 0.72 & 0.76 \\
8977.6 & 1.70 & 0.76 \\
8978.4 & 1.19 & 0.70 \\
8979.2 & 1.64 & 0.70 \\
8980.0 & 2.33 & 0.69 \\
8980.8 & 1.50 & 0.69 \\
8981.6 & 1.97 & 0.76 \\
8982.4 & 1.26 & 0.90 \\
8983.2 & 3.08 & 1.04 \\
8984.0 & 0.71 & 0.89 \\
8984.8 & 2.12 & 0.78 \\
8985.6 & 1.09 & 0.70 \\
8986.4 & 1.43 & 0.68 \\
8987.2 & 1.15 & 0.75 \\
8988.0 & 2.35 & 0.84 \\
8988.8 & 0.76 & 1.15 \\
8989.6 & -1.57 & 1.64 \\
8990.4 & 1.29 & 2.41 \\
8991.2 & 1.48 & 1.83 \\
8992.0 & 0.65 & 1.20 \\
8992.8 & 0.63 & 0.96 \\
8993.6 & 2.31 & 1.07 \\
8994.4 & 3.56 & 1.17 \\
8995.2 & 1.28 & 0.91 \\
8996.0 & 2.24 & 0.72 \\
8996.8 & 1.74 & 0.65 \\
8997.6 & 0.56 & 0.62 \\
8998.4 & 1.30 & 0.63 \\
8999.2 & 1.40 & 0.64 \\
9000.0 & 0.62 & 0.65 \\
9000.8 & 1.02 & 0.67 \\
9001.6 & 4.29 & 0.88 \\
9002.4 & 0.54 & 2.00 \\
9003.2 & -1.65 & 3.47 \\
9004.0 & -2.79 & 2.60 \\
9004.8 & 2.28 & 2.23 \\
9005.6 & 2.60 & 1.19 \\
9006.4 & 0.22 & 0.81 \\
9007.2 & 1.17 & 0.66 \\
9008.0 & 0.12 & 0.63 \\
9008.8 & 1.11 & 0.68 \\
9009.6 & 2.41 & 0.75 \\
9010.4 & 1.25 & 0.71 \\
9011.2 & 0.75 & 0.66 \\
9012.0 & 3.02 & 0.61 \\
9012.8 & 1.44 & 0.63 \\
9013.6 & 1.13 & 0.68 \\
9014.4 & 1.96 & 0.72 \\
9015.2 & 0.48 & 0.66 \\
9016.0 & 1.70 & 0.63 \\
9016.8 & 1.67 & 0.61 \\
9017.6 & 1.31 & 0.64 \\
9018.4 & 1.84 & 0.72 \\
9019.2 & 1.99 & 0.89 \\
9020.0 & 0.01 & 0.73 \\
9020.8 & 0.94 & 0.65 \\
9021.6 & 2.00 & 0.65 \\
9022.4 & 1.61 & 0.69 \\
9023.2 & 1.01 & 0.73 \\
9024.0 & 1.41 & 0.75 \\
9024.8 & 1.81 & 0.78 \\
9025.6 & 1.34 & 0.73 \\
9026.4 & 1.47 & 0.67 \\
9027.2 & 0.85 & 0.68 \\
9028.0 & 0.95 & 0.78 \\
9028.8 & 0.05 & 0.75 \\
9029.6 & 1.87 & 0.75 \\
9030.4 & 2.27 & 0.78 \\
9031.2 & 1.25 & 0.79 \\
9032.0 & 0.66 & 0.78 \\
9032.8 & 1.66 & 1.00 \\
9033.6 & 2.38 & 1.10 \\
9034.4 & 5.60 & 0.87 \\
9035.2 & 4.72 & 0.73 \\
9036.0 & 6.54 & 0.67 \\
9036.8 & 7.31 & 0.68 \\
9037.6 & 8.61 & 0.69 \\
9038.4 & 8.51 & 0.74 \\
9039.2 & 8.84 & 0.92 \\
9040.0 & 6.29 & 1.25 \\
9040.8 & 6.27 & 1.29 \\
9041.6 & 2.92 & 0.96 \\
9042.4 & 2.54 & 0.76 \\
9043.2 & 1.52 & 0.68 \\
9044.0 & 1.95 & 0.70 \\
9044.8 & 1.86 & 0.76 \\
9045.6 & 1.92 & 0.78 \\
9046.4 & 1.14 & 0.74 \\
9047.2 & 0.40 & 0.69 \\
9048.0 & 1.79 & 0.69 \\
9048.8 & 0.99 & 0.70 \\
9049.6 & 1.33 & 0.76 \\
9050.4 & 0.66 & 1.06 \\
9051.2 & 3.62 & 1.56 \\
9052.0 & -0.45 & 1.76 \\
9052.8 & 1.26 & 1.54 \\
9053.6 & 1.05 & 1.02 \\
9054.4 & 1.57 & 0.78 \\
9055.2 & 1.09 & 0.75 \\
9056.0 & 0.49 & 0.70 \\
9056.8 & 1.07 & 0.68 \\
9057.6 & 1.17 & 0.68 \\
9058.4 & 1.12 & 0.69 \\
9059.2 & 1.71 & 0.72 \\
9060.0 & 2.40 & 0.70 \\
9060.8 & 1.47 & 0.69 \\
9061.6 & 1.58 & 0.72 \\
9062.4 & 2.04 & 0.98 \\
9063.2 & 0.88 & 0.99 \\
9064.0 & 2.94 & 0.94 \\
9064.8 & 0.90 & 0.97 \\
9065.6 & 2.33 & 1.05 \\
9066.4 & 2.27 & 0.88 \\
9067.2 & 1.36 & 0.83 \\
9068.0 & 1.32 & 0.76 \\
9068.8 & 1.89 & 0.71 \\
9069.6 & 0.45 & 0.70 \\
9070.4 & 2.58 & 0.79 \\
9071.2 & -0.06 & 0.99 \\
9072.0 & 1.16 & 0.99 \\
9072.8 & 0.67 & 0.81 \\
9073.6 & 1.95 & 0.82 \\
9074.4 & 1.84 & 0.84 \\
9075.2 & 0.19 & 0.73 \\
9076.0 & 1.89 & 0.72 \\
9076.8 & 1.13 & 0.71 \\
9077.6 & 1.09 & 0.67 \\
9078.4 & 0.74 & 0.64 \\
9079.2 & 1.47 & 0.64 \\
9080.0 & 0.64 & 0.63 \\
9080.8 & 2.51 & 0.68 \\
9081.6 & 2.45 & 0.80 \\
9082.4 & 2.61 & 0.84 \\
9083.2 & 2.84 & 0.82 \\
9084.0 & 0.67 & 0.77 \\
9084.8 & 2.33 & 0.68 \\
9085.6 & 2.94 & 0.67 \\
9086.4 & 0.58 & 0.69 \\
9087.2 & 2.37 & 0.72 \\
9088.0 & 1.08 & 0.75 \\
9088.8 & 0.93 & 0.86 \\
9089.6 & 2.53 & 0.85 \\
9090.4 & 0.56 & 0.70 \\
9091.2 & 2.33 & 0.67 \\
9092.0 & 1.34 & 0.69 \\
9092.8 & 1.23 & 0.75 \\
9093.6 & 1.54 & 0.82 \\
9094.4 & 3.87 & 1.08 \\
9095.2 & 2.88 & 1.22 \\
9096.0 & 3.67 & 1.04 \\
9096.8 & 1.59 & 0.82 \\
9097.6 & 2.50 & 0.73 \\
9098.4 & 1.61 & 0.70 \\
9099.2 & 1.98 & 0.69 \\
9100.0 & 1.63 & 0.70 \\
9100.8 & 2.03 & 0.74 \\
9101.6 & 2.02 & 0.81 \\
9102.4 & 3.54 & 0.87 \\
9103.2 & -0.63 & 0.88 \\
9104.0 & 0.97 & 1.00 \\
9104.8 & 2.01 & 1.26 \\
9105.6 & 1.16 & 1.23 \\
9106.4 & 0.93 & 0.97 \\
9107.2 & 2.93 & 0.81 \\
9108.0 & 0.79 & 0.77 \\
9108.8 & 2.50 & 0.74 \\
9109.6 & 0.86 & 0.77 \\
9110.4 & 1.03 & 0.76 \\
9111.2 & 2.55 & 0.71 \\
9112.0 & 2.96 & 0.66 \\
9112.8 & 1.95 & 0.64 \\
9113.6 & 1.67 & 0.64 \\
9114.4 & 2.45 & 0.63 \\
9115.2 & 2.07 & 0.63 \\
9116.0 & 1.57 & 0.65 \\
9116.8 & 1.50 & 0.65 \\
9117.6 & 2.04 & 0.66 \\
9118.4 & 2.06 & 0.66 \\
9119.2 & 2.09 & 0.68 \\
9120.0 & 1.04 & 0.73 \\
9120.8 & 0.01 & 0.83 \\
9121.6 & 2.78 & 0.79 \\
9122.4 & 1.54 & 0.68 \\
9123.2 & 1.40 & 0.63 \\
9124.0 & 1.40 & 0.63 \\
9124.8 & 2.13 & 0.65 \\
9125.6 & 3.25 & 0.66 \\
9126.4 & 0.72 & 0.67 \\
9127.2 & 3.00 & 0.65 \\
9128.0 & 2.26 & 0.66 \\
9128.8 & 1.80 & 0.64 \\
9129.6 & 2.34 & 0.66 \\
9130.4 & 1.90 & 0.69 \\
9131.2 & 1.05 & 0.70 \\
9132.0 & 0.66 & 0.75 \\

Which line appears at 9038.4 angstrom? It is H-beta 4861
